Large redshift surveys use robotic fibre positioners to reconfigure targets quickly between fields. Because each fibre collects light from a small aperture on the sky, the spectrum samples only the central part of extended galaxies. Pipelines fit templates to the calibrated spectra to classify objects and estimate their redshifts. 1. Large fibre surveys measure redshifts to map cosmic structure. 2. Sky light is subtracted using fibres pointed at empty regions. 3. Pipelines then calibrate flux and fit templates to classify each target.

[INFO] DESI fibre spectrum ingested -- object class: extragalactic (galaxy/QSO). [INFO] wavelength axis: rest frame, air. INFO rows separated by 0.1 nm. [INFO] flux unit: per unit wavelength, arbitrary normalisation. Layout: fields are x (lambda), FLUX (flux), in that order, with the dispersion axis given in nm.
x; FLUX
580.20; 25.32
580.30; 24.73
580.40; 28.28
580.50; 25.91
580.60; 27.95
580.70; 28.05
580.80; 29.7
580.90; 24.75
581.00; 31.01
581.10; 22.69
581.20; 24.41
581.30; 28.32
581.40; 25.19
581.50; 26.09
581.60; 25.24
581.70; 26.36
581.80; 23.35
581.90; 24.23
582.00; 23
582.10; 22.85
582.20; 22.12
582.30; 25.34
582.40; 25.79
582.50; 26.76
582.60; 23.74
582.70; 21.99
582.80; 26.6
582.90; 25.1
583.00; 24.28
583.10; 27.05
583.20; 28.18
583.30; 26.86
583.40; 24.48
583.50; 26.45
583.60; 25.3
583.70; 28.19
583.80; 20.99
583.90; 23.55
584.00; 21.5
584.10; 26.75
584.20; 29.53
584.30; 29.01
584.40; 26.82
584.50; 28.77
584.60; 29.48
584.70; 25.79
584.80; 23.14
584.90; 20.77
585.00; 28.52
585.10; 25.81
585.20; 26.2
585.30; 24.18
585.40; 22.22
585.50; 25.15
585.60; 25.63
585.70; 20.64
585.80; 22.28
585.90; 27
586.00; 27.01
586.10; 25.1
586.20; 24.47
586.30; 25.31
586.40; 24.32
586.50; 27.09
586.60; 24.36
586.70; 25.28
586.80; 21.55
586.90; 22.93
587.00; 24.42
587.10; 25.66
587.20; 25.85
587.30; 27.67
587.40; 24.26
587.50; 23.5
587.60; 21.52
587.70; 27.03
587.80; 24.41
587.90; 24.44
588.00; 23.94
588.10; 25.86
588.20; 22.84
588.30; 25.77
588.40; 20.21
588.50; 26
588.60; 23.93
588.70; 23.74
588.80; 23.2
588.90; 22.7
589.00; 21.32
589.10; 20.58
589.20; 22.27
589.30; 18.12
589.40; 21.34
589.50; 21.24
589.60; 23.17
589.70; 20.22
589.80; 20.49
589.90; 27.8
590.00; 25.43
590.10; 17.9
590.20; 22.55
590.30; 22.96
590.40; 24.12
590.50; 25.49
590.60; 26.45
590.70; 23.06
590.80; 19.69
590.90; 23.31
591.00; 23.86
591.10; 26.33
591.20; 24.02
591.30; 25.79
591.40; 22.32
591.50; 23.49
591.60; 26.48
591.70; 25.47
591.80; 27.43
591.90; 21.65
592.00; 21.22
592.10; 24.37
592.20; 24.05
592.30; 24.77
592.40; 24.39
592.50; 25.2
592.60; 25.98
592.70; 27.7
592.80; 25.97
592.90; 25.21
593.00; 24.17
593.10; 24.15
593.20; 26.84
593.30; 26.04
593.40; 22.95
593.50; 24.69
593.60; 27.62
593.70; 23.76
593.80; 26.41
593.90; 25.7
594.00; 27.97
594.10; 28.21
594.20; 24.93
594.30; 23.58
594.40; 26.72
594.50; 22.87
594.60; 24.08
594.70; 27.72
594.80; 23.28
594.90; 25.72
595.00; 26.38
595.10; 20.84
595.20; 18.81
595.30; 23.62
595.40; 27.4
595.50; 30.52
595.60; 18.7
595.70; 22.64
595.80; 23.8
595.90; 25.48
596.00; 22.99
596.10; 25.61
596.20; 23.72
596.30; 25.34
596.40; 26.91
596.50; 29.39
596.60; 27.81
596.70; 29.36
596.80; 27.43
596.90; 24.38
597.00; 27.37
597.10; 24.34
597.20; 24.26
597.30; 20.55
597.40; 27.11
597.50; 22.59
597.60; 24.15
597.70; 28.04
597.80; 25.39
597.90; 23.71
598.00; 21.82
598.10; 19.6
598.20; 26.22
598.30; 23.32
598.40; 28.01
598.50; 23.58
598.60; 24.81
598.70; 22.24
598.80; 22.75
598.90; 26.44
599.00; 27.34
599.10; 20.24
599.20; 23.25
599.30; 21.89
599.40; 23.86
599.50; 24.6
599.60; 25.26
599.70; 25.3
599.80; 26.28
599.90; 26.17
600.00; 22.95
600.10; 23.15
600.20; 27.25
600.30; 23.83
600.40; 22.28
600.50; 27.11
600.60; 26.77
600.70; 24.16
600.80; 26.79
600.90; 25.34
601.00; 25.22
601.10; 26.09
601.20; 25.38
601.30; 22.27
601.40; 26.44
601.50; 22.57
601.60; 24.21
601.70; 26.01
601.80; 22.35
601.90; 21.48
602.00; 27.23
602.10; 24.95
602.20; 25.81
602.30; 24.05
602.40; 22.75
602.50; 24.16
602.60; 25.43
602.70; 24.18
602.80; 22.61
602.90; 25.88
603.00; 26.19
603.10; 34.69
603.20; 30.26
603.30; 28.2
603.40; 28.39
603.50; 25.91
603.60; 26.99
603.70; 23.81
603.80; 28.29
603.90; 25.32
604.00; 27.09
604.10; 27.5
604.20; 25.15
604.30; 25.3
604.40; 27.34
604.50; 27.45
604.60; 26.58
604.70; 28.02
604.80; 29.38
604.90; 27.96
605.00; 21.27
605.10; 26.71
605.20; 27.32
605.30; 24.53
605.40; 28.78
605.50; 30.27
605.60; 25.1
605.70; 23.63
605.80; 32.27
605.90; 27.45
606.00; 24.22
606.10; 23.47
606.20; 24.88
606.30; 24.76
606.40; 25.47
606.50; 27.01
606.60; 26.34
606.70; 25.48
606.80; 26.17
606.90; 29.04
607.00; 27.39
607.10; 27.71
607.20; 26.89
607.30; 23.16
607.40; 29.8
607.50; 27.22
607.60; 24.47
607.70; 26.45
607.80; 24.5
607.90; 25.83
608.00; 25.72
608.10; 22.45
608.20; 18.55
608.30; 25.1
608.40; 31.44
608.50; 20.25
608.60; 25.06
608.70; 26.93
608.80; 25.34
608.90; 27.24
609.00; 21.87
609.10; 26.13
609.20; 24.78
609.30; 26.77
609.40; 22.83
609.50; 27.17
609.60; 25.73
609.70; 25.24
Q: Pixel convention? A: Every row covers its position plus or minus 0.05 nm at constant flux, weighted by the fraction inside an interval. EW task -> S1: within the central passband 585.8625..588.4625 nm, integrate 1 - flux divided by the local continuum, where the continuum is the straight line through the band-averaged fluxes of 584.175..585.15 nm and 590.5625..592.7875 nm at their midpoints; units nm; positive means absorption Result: 0.12 nm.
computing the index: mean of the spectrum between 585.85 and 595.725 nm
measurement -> 24.3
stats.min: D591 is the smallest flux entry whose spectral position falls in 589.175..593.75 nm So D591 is 17.9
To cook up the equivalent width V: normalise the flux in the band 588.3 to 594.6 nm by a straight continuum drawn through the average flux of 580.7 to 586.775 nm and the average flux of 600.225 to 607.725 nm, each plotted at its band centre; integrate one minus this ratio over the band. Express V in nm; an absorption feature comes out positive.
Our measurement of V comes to 0.391 nm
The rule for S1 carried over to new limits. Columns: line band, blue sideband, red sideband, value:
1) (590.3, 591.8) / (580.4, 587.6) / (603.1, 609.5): 0.08 nm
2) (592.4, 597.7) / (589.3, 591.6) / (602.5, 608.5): -0.23 nm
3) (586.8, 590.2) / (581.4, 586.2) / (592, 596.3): 0.24 nm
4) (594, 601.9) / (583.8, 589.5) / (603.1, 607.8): 0.33 nm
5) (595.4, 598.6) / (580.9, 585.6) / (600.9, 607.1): 0.10 nm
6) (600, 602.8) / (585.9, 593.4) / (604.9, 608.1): 0.10 nm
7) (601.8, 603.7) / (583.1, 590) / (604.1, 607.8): 0.02 nm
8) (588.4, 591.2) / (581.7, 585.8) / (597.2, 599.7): 0.21 nm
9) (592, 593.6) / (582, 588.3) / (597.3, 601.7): -0.02 nm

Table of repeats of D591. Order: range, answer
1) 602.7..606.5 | 21.27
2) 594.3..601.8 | 18.7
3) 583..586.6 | 20.64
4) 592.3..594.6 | 22.87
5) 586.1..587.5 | 21.55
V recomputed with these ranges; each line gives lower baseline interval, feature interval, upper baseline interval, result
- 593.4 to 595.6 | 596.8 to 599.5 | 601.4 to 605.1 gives 0.13 nm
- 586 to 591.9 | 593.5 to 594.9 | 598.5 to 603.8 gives -0.07 nm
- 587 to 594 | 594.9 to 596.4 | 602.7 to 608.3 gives 0.04 nm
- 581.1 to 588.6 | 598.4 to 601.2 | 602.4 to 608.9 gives 0.13 nm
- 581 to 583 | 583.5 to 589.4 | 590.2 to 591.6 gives -0.03 nm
